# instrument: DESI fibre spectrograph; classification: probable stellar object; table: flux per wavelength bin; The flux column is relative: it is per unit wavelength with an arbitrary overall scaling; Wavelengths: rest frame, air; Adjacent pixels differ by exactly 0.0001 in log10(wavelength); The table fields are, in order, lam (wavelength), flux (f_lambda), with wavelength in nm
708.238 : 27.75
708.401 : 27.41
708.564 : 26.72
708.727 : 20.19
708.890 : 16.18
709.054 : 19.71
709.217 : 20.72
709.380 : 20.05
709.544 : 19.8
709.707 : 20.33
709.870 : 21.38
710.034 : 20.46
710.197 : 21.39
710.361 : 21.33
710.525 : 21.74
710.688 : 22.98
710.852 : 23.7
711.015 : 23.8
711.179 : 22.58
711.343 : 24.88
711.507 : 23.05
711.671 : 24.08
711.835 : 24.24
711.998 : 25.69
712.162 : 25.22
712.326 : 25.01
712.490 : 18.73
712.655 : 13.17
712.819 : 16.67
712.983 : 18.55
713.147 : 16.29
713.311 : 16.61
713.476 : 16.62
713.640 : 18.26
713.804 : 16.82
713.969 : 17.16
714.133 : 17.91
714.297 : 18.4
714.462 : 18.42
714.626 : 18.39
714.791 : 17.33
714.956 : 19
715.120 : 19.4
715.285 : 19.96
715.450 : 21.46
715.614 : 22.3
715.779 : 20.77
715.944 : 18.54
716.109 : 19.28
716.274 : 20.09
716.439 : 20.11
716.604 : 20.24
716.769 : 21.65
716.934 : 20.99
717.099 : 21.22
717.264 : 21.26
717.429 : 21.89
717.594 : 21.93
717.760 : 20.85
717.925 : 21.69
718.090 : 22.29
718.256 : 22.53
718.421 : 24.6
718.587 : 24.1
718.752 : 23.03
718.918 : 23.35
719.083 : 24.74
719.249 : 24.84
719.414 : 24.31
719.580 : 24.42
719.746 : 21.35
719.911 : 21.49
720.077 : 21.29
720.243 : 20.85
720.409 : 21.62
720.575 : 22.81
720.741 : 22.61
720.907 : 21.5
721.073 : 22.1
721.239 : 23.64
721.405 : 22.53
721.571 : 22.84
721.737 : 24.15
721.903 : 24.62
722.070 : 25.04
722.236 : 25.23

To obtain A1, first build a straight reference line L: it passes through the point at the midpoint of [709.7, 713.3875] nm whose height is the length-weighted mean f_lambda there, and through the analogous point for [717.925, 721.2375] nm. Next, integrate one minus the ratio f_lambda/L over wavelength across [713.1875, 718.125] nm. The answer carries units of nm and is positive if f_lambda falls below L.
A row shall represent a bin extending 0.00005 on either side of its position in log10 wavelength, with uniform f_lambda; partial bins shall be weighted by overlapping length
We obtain 0.56 nm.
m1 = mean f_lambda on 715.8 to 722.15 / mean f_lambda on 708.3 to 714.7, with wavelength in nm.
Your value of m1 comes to 1.08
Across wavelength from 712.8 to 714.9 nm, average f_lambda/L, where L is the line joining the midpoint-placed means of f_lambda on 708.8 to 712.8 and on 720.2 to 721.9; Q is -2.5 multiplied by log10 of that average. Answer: 0.24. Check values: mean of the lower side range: 21.6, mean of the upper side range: 22.6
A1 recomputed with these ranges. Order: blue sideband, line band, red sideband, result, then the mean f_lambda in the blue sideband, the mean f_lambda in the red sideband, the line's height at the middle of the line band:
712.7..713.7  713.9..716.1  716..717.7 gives -0.03 nm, 17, 20.8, 18.9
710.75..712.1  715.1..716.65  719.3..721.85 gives 0.20 nm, 24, 22.6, 23.3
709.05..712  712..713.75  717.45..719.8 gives 0.28 nm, 22.2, 23.1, 22.5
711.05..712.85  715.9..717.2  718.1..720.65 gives 0.14 nm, 22.3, 23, 22.7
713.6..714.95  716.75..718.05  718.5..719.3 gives 0.03 nm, 17.9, 24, 22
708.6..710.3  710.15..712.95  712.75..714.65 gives -0.49 nm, 20.2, 17.5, 18.9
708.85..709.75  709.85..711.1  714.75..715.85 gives -0.16 nm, 19.6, 20.1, 19.7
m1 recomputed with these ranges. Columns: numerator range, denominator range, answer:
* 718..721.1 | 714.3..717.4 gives 1.14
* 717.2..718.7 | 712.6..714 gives 1.34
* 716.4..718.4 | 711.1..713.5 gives 1.03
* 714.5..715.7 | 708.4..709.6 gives 0.94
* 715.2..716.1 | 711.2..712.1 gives 0.84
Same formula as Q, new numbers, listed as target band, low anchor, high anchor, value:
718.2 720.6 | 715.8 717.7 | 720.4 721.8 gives -0.06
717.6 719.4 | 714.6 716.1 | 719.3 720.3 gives -0.08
